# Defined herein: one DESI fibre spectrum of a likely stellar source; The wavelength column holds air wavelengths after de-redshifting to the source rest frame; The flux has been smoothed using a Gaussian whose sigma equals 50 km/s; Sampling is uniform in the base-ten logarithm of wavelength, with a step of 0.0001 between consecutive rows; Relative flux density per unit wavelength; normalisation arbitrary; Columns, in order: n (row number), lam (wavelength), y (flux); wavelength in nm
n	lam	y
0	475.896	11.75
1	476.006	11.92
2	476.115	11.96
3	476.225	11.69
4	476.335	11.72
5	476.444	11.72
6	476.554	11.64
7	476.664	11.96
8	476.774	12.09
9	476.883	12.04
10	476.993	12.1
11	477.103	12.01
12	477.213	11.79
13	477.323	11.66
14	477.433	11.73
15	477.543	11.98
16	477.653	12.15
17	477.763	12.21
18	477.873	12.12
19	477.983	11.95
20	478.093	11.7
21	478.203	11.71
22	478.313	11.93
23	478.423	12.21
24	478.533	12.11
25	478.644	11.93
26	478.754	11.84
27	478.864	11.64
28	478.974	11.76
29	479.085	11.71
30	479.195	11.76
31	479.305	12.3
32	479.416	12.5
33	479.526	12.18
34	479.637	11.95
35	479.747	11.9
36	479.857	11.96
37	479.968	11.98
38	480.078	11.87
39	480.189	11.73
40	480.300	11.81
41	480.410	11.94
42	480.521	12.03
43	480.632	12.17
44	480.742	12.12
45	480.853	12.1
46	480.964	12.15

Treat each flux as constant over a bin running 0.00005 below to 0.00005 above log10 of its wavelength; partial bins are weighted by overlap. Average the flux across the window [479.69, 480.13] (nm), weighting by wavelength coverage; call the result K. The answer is 12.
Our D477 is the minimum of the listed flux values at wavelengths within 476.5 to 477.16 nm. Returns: 11.64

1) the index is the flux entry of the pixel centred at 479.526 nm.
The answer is 12.18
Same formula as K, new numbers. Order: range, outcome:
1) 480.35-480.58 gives 12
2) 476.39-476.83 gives 11.9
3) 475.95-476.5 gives 11.8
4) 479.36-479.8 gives 12.1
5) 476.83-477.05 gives 12.1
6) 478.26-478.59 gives 12.1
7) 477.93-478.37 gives 11.8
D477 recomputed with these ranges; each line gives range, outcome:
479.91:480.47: 11.73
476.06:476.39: 11.69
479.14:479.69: 11.76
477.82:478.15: 11.7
